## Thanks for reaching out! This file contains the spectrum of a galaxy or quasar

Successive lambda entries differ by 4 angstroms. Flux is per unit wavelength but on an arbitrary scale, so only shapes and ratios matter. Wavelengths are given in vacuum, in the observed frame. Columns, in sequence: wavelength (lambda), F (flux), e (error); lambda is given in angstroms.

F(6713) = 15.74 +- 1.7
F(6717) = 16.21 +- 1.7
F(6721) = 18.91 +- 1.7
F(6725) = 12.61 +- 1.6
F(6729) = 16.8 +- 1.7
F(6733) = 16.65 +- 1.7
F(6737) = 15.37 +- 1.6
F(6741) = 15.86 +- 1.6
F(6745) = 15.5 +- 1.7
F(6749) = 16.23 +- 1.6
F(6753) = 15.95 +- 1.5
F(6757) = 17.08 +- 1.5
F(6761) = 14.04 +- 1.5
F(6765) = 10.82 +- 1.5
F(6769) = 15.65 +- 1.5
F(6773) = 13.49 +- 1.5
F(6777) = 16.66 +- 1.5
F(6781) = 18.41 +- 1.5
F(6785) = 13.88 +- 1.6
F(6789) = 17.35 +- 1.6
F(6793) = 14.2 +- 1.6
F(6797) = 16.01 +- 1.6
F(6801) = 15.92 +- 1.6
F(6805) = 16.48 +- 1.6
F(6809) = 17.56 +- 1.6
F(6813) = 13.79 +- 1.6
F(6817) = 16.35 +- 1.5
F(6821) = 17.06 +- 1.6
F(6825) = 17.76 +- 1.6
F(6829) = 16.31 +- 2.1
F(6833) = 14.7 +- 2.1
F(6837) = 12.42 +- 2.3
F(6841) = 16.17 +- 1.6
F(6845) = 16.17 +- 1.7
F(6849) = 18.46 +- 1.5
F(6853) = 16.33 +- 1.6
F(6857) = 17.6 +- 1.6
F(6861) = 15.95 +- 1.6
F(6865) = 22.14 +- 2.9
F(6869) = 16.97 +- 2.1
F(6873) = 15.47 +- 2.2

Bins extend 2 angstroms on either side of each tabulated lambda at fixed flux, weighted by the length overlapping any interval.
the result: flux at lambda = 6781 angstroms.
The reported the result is 18.41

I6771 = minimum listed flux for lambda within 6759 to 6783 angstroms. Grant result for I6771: 10.82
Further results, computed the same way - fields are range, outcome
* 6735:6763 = 14.04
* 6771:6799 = 13.49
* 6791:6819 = 13.79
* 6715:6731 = 12.61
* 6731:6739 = 15.37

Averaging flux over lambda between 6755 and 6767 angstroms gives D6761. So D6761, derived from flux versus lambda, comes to 14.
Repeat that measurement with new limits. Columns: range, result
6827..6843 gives 14.9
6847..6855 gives 17.4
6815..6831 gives 16.9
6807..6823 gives 16.2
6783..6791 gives 15.6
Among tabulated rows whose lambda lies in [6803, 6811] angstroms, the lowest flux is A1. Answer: 16.48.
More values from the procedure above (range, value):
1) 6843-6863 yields 15.95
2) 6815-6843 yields 12.42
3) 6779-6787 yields 13.88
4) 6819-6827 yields 17.06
